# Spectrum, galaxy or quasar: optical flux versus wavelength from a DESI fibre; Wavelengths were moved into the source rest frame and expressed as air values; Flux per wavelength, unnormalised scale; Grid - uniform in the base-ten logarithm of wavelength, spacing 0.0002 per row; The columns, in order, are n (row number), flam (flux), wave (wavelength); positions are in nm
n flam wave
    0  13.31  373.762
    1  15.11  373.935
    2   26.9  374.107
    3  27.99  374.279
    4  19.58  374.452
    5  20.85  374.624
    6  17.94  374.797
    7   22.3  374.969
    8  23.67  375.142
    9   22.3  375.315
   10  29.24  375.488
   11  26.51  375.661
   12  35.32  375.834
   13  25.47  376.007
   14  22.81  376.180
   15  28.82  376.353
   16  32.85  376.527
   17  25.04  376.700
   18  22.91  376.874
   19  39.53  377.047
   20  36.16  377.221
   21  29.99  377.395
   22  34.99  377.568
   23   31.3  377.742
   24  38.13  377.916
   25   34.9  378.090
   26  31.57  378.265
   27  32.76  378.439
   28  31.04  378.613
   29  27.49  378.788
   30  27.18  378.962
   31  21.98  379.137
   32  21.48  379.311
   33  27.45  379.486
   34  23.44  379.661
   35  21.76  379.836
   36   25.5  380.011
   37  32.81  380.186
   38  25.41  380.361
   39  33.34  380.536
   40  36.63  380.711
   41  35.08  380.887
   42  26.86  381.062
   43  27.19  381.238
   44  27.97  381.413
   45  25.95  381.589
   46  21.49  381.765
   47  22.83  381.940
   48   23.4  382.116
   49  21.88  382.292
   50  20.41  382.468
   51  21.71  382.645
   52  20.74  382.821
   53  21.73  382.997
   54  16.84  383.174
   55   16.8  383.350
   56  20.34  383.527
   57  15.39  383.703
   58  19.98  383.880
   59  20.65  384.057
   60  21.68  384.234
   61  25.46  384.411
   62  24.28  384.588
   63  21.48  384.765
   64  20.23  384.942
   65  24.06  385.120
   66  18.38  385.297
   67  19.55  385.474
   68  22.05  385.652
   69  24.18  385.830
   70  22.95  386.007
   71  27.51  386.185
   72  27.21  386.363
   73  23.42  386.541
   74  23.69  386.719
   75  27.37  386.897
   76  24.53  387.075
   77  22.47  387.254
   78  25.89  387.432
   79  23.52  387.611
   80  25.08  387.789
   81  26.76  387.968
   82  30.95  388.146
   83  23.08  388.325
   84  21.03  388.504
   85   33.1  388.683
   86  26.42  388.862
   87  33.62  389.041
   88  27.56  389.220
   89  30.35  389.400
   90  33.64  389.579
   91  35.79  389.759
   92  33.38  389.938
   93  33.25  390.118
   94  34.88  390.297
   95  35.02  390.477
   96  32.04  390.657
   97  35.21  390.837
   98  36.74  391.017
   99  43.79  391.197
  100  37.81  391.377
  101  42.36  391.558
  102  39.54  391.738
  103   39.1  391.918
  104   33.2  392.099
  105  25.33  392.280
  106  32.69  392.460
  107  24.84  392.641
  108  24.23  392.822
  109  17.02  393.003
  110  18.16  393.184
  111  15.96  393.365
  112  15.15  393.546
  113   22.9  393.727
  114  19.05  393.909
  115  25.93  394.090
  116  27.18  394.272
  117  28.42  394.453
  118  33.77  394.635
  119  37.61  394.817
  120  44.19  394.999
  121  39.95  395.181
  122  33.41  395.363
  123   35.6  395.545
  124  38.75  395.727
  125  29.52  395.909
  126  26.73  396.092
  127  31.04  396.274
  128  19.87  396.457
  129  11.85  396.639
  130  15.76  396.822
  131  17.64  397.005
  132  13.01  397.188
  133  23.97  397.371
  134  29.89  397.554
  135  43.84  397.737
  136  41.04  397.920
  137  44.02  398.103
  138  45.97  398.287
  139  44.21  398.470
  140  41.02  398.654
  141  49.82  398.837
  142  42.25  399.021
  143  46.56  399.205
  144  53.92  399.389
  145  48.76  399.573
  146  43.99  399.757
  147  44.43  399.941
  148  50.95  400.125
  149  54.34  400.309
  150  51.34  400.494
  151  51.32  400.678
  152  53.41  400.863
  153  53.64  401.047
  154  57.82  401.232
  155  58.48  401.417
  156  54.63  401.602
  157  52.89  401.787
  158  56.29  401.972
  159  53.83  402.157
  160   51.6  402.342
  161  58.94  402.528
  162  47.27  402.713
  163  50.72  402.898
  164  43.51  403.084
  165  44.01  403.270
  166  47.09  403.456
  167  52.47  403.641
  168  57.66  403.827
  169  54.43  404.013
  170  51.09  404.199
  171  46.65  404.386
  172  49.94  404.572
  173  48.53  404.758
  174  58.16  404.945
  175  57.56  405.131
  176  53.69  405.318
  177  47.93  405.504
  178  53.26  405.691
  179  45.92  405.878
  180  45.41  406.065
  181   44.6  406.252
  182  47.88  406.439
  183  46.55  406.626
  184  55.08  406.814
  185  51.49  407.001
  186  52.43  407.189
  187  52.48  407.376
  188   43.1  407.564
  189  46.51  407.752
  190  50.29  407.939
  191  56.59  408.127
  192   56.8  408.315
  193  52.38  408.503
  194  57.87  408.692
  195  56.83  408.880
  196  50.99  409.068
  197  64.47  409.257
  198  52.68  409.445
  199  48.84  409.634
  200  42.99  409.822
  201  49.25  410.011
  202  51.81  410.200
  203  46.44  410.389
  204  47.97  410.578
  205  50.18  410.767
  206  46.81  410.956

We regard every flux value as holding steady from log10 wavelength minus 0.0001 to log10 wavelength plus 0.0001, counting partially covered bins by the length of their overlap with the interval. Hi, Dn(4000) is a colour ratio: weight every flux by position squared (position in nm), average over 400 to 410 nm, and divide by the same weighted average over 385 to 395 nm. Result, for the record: 2.0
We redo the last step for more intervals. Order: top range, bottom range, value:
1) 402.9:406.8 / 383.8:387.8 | 2.36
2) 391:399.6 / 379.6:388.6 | 1.43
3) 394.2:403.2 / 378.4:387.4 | 1.87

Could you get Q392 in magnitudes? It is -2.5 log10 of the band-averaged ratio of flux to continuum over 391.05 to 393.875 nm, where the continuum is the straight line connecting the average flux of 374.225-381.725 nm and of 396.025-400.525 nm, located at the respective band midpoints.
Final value 0.20 mag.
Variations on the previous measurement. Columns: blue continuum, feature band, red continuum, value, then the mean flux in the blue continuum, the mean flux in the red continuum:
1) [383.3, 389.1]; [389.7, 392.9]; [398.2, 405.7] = -0.068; 23.7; 50.8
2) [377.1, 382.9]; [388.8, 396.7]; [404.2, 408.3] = 0.253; 28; 50.3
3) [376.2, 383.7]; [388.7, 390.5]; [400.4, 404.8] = 0.168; 27.1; 52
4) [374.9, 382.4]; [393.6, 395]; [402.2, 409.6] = 0.408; 28.2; 51.4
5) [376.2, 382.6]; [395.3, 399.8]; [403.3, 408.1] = 0.249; 28.4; 50.4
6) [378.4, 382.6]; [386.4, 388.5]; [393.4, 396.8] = 0.101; 26.6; 28.5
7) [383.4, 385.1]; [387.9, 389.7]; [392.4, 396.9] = -0.217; 21.1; 26.8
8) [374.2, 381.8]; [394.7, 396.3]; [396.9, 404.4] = 0.205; 28.1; 47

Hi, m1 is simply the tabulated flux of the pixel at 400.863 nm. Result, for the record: 53.41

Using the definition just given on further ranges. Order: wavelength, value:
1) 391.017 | 36.74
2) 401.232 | 57.82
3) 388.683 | 33.1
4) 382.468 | 20.41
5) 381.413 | 27.97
